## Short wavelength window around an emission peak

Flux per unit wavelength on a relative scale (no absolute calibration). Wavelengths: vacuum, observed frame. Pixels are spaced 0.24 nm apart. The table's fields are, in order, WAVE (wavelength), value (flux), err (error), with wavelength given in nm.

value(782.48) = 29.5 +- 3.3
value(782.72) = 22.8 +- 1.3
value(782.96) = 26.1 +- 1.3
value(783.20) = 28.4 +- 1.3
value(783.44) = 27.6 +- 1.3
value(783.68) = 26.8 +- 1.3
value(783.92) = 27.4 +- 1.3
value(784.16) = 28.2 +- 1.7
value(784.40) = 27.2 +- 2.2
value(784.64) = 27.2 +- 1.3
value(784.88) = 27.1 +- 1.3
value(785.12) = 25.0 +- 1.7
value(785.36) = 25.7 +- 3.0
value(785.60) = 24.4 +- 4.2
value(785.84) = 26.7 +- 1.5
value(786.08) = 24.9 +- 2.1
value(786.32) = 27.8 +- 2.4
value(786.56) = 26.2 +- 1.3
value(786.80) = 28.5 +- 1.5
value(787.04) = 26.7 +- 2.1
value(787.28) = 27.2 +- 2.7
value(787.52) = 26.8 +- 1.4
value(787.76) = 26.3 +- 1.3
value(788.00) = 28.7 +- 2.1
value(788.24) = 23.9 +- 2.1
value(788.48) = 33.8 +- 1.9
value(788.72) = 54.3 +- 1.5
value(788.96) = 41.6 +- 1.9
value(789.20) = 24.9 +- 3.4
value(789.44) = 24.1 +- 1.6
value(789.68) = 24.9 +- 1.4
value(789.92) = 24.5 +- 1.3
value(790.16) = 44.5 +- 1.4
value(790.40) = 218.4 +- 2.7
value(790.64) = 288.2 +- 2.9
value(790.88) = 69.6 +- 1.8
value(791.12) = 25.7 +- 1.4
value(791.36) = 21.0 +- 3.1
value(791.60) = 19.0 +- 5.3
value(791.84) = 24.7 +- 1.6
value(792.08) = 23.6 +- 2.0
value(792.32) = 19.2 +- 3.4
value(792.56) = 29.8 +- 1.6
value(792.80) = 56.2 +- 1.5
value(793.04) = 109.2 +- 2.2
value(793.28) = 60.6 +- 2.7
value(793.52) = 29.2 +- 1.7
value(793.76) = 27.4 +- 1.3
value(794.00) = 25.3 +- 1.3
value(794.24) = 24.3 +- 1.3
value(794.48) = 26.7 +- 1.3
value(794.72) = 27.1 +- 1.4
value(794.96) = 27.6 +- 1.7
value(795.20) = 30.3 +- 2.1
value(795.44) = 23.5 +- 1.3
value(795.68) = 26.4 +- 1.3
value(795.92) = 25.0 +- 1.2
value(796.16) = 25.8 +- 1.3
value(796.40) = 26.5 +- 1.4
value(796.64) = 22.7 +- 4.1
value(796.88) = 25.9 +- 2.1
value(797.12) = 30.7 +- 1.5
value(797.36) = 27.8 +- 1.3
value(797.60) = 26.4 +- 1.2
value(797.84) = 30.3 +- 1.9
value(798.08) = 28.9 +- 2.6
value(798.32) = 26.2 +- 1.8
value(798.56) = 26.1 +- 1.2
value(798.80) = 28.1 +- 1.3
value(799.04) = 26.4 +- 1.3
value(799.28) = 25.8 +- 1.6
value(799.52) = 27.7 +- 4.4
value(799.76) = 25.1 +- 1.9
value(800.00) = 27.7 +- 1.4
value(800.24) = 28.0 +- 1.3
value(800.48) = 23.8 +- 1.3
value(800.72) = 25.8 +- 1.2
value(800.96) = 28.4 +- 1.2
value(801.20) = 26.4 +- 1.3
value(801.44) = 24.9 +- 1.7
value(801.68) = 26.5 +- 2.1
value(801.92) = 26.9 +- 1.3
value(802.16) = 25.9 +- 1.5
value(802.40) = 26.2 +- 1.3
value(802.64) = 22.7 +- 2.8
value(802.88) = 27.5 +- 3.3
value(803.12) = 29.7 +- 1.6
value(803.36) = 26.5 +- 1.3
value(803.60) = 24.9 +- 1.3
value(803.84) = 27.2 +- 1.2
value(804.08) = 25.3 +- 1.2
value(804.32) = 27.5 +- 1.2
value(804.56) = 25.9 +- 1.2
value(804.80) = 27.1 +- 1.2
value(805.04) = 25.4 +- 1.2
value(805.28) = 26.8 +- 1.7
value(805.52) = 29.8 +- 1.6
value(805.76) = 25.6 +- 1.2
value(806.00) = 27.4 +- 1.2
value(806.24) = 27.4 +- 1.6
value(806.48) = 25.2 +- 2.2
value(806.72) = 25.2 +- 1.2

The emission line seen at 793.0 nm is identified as [N II] 6583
